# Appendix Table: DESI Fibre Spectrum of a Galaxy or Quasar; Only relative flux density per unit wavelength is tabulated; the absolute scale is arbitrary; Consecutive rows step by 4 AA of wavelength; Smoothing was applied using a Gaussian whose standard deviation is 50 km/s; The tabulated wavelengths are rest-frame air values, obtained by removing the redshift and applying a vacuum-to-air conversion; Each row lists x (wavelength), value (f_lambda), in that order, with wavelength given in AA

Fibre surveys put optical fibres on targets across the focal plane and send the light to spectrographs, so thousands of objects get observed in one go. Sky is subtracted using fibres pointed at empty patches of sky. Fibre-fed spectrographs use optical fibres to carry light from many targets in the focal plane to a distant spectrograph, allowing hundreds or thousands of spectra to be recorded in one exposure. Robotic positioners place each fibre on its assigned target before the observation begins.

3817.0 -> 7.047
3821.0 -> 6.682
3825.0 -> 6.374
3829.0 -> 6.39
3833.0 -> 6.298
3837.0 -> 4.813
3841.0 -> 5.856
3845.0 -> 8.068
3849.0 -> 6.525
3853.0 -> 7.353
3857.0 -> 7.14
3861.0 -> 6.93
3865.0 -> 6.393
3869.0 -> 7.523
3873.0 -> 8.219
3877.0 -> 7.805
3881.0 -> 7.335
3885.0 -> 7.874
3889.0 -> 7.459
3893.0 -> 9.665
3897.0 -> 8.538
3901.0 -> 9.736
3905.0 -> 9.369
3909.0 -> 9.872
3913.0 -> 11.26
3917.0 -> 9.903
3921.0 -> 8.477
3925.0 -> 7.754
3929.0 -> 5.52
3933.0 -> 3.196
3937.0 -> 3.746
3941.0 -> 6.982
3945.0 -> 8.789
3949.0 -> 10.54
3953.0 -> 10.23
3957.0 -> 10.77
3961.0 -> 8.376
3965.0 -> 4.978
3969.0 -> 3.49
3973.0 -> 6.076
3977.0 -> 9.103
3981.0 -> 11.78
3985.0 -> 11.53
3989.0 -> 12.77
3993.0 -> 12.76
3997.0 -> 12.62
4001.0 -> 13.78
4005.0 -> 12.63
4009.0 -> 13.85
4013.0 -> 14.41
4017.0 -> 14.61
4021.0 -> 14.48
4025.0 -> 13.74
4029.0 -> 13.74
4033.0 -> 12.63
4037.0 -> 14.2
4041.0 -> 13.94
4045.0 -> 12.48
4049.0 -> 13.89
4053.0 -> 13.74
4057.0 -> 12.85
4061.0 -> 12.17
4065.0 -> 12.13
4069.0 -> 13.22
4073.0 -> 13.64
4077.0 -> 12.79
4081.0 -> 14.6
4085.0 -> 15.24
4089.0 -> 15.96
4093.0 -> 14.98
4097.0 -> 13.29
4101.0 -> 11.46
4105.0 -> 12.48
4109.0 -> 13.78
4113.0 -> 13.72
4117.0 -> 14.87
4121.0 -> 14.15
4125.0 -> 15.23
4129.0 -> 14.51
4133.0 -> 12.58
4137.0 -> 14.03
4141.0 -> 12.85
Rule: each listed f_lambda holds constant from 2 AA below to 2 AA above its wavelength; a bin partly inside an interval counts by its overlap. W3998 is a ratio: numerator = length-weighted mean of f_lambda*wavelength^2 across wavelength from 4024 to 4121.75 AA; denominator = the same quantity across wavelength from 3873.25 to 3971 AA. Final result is 1.83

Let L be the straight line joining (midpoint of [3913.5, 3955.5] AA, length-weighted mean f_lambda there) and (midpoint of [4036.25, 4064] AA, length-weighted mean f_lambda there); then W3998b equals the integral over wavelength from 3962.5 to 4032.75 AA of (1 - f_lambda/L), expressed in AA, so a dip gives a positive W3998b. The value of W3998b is -4.4 AA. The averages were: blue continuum 7.69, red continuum 13.2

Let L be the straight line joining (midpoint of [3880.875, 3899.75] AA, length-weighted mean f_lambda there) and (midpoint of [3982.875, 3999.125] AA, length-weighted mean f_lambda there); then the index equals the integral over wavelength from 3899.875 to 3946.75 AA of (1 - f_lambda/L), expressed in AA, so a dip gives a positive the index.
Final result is 8.3 AA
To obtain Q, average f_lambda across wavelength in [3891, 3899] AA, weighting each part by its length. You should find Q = 9.1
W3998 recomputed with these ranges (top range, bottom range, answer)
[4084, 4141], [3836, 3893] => 2.19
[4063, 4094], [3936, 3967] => 1.83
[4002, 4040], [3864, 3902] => 1.84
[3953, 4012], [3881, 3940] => 1.35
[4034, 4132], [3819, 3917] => 1.98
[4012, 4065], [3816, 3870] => 2.25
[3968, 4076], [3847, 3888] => 1.86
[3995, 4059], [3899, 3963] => 1.70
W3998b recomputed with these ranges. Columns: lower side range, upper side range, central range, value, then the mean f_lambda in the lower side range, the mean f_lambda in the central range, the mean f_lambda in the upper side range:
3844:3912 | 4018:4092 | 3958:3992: 7.6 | 8.04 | 8.7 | 13.7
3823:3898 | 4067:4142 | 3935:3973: 8.8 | 7.17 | 7.47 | 13.9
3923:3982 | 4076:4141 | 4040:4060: -3.2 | 7.35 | 13.3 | 14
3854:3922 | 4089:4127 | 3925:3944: 8.3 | 8.42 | 5.37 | 13.9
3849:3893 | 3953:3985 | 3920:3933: 2.2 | 7.47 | 6.53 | 8.18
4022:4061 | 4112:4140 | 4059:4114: 1.1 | 13.4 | 13.5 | 14.1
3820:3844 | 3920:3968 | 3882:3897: -3.4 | 6.13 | 8.29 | 7.34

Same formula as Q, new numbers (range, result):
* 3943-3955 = 9.85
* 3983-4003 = 12.7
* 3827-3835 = 6.34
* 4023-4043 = 13.7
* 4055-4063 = 12.5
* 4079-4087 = 14.9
